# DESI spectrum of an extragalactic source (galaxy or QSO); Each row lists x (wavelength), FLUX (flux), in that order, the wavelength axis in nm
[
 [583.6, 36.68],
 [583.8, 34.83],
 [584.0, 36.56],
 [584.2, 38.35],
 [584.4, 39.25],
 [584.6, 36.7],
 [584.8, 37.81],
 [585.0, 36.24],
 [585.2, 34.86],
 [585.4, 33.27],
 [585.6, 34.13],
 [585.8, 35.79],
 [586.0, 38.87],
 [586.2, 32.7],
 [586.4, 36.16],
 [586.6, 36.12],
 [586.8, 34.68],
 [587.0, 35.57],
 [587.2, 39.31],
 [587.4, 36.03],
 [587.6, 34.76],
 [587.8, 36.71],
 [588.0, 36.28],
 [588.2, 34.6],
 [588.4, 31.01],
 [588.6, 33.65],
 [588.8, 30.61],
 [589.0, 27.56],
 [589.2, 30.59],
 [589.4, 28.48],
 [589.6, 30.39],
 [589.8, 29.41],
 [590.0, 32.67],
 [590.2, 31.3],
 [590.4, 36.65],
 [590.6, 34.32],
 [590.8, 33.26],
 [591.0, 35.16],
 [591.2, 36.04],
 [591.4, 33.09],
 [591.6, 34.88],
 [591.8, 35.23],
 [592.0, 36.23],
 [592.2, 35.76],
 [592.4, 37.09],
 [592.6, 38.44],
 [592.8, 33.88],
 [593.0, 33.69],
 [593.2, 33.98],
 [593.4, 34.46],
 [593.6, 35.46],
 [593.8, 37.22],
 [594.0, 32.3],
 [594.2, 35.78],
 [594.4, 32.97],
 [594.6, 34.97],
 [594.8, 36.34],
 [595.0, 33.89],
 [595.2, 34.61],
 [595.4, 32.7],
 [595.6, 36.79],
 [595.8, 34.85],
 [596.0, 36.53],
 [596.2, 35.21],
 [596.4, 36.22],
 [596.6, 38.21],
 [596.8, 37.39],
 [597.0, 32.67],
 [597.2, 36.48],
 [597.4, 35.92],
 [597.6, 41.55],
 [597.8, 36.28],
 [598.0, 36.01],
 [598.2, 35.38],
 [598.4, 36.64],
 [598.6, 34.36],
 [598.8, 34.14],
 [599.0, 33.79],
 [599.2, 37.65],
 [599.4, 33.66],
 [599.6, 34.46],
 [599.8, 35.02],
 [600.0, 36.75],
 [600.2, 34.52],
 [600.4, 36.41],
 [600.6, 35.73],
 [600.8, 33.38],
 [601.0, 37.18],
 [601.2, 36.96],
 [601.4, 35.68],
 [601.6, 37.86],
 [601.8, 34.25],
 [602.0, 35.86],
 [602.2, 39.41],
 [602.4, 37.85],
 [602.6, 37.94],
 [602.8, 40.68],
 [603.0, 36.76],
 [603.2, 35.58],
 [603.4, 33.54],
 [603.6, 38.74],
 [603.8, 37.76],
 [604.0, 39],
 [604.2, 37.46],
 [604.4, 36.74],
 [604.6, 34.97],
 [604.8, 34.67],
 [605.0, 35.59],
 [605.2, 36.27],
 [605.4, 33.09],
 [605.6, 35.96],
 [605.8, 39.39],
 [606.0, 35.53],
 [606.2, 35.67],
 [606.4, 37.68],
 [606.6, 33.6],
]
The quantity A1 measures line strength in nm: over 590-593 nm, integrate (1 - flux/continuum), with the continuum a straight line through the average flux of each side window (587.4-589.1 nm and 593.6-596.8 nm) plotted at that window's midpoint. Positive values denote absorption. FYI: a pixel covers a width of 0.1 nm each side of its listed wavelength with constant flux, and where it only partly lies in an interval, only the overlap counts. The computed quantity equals -0.06 nm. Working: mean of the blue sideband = 33.3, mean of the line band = 35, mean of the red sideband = 35.3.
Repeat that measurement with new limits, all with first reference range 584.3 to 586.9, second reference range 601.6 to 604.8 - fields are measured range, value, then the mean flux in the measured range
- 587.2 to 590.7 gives 0.32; 32.8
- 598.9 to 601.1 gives 0.09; 35.3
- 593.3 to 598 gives 0.12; 35.6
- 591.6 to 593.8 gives 0.05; 35.5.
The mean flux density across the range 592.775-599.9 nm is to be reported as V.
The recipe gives 35.3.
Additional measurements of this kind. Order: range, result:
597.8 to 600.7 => 35.4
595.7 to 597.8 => 36.5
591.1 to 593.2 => 35.4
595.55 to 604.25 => 36.3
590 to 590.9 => 33.7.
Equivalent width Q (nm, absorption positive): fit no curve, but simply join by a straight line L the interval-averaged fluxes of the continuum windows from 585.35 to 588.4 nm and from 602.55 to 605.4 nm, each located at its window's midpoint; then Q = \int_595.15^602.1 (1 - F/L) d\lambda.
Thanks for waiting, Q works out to 0.11 nm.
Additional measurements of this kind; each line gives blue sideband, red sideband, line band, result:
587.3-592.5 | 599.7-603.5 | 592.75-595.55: 0.006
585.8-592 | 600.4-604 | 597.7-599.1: 0.030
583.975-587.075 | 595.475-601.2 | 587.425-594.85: 0.419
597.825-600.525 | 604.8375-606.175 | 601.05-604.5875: -0.146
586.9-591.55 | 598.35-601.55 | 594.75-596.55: -0.036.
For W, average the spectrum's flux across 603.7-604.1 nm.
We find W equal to 38.4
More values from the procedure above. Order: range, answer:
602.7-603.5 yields 36.6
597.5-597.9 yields 38.9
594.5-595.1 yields 35.1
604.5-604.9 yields 34.8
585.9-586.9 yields 35.7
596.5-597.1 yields 36.1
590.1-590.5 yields 34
